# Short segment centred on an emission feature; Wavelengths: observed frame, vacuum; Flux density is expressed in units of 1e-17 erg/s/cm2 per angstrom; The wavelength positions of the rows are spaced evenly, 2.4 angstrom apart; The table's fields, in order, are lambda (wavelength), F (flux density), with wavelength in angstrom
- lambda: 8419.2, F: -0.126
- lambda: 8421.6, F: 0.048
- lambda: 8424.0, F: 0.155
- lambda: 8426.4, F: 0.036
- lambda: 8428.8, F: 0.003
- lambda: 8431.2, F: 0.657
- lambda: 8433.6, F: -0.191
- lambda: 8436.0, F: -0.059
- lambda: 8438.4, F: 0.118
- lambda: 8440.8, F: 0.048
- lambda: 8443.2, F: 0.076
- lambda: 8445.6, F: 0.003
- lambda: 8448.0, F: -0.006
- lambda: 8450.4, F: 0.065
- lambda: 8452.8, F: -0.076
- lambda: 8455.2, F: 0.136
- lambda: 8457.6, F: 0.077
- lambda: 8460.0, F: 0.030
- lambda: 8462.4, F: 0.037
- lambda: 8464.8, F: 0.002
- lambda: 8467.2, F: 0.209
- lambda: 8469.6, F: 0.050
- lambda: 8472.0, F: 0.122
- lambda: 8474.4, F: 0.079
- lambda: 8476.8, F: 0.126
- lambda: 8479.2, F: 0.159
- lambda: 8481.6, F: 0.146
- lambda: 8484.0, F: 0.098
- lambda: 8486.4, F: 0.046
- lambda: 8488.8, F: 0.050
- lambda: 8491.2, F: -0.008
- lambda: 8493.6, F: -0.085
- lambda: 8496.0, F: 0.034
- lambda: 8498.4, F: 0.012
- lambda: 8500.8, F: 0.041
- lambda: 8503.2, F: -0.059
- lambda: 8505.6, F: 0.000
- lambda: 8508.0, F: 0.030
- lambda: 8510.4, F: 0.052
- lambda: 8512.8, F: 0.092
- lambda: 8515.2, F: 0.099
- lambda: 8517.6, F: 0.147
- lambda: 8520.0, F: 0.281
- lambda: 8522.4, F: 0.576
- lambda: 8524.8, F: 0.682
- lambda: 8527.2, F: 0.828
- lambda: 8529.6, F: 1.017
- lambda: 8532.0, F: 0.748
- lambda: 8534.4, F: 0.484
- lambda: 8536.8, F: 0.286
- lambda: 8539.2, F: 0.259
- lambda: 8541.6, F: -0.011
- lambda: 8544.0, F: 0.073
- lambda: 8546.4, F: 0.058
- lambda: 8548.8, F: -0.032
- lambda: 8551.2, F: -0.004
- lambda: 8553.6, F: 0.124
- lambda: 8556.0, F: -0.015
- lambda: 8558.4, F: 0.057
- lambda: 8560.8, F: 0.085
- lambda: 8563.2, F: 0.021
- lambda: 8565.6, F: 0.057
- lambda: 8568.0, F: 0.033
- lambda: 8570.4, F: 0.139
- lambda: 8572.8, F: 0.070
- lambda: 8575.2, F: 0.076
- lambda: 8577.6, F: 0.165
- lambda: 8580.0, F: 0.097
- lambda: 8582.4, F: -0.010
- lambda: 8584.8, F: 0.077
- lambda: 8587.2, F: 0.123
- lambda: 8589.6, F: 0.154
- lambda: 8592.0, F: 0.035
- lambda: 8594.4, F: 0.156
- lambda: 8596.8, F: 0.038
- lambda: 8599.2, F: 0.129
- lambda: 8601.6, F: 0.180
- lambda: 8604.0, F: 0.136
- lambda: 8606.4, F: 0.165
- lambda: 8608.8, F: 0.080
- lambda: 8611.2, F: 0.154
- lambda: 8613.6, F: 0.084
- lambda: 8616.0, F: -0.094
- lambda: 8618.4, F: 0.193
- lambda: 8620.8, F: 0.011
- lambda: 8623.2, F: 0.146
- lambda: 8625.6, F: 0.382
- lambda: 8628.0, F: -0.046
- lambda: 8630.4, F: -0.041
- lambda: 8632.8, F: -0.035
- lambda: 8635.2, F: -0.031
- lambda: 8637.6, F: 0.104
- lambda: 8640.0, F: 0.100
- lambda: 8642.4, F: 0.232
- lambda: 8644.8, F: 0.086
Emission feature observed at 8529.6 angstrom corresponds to [O II] 3727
